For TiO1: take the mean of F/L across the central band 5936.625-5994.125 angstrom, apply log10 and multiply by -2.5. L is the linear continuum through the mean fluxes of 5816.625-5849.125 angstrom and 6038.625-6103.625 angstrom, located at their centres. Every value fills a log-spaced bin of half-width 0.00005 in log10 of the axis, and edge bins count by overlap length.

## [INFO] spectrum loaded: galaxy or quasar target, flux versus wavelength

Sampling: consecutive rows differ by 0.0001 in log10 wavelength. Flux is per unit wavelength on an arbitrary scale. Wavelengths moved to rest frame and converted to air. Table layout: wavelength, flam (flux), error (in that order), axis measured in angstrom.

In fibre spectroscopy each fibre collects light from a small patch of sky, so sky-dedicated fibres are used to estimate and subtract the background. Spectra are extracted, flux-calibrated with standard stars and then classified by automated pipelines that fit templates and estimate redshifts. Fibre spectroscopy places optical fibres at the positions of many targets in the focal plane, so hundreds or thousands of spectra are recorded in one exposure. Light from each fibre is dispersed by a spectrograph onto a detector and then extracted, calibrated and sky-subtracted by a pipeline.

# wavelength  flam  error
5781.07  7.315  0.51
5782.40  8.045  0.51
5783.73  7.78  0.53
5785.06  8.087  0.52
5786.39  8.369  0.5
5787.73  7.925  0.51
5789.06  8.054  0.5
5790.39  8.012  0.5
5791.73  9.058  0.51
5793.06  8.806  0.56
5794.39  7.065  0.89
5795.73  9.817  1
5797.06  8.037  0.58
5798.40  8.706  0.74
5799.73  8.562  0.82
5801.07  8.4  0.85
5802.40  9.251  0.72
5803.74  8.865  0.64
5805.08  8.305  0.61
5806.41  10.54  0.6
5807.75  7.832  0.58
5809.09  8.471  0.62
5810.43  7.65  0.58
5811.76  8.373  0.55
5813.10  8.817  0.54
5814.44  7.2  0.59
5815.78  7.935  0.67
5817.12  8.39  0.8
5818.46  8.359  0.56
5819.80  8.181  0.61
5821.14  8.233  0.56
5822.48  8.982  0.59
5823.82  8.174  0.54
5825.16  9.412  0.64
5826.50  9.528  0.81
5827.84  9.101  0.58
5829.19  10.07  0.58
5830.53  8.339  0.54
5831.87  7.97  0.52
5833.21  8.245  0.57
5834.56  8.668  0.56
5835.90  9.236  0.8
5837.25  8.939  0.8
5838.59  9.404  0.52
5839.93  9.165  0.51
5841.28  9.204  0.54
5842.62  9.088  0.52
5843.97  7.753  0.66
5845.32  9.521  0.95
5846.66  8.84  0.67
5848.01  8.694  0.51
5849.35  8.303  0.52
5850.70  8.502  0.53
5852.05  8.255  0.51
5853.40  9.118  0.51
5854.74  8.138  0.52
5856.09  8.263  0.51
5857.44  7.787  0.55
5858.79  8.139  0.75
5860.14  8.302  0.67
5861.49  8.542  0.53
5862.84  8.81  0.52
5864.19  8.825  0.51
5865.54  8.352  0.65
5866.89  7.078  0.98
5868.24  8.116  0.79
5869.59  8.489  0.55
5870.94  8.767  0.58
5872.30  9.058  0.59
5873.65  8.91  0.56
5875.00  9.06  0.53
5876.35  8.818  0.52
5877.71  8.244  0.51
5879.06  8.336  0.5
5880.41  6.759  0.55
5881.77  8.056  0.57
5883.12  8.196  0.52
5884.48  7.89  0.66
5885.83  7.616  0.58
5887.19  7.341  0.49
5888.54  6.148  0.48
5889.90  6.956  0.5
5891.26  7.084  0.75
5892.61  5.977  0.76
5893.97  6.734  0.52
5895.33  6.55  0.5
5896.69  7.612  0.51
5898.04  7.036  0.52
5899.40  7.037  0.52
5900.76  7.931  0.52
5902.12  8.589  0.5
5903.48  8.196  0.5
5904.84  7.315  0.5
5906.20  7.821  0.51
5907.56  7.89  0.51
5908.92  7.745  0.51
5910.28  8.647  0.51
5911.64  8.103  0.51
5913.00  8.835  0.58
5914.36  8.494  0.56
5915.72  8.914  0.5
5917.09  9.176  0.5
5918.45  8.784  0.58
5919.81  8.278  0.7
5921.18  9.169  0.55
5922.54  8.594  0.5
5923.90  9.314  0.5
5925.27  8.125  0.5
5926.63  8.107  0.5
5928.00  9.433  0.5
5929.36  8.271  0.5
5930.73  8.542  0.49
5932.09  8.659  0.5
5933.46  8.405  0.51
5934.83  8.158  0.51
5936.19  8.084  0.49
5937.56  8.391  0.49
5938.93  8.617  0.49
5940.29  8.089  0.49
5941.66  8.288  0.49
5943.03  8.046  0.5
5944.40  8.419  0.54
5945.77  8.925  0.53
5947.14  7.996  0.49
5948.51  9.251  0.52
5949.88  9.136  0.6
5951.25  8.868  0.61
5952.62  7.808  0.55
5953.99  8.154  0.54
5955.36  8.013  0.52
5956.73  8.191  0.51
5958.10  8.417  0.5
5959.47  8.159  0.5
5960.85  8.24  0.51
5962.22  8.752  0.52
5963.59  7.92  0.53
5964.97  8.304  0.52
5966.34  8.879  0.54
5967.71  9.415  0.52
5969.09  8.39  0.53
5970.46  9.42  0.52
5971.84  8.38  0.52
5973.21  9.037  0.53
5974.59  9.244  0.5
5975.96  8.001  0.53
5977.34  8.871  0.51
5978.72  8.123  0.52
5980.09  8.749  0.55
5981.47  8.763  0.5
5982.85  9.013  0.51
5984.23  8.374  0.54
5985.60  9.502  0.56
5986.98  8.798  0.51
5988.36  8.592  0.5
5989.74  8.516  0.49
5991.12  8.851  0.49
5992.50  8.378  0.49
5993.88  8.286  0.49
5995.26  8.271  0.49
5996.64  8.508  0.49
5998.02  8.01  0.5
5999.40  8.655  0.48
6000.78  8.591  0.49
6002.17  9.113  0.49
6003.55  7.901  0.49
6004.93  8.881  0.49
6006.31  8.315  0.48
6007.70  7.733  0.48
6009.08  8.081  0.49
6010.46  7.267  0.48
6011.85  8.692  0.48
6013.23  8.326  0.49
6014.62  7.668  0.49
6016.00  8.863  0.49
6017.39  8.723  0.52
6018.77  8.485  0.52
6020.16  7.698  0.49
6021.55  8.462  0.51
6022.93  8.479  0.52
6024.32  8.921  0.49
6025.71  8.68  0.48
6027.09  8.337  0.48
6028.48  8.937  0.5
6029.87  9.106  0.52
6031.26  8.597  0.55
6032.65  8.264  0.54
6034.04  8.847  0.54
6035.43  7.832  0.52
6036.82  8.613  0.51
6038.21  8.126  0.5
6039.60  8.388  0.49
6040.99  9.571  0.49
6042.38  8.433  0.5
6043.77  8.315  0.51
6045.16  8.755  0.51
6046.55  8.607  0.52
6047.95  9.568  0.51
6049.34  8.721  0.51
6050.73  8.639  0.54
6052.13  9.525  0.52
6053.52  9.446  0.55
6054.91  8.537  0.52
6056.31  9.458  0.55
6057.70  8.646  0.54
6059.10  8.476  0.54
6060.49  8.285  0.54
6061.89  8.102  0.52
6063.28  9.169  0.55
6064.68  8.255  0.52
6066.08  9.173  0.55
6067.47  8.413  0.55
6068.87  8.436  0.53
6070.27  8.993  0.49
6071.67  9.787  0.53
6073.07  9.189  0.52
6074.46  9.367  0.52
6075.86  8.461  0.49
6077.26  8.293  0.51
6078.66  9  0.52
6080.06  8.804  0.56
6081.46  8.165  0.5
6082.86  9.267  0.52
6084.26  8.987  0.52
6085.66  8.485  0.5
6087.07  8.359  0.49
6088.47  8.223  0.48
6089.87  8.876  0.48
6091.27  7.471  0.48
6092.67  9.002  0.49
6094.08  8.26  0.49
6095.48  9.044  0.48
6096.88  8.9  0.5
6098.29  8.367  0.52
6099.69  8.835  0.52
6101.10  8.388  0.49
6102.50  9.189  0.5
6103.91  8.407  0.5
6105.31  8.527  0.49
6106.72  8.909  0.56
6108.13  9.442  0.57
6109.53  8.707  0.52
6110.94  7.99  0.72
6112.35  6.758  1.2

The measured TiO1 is 0.03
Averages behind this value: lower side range 8.81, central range 8.56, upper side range 8.75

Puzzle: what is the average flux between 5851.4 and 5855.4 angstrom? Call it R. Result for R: 8.52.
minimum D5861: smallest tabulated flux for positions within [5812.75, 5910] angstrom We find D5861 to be 5.977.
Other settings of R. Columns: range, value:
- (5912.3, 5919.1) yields 8.84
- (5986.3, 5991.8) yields 8.68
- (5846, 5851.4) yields 8.58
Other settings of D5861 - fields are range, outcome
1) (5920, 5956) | 7.808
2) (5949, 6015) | 7.267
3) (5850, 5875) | 7.078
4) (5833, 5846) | 7.753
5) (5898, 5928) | 7.036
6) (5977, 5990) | 8.123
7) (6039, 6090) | 8.102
